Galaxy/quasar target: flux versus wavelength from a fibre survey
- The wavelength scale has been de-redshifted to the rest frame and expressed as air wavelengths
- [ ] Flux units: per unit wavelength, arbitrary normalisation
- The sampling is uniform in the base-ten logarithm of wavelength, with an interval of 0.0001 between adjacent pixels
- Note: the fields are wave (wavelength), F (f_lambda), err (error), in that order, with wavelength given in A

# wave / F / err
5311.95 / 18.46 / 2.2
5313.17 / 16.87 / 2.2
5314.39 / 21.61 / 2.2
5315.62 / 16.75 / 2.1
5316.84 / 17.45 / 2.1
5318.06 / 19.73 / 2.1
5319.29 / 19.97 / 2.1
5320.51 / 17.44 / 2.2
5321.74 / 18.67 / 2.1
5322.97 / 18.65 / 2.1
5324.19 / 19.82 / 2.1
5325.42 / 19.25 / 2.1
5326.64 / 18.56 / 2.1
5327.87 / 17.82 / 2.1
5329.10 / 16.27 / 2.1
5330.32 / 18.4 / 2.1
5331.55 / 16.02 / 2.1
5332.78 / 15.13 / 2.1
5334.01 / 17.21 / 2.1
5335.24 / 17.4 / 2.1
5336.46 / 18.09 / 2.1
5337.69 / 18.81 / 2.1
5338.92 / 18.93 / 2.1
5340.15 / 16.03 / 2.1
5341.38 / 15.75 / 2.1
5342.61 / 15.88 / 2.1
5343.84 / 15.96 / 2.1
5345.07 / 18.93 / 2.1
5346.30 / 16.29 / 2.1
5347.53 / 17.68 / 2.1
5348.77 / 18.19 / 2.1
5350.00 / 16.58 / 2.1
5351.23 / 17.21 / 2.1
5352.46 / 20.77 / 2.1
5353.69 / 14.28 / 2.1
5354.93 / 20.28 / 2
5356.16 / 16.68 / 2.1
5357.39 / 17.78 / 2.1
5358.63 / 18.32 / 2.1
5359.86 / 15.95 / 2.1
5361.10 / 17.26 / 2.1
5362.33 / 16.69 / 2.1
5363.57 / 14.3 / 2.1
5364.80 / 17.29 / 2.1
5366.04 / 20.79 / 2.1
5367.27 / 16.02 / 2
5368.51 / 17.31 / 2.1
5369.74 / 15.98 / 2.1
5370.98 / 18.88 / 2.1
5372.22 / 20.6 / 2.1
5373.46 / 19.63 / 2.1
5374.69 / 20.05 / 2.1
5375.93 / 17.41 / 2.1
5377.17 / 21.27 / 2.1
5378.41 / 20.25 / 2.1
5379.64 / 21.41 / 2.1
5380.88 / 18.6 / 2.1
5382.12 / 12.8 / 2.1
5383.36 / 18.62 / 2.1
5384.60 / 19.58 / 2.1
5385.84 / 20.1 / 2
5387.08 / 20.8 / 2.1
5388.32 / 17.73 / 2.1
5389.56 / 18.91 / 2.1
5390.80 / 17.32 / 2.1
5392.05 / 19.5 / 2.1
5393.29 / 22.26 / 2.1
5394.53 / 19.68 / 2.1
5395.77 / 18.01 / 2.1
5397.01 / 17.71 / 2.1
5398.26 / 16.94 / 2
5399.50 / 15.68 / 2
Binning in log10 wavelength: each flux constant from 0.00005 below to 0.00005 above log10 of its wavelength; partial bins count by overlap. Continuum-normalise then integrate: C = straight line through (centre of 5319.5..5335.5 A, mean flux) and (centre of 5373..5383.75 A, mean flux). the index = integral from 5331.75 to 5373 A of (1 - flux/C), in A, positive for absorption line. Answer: 2.19 A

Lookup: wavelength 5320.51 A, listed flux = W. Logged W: 17.44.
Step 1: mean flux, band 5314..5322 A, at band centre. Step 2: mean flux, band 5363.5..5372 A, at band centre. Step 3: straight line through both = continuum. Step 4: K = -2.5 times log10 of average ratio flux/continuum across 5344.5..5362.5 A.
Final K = 0.022 mag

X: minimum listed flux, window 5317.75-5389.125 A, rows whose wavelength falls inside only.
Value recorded 12.8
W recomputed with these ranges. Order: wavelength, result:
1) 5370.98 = 18.88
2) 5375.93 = 17.41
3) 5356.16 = 16.68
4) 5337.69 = 18.81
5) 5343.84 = 15.96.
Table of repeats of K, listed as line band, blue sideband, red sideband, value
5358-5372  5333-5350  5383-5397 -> 0.06 mag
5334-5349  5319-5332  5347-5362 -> 0.04 mag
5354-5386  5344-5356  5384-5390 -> 0.03 mag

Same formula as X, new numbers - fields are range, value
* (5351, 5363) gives 14.28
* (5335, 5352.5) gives 15.75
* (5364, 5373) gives 15.98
